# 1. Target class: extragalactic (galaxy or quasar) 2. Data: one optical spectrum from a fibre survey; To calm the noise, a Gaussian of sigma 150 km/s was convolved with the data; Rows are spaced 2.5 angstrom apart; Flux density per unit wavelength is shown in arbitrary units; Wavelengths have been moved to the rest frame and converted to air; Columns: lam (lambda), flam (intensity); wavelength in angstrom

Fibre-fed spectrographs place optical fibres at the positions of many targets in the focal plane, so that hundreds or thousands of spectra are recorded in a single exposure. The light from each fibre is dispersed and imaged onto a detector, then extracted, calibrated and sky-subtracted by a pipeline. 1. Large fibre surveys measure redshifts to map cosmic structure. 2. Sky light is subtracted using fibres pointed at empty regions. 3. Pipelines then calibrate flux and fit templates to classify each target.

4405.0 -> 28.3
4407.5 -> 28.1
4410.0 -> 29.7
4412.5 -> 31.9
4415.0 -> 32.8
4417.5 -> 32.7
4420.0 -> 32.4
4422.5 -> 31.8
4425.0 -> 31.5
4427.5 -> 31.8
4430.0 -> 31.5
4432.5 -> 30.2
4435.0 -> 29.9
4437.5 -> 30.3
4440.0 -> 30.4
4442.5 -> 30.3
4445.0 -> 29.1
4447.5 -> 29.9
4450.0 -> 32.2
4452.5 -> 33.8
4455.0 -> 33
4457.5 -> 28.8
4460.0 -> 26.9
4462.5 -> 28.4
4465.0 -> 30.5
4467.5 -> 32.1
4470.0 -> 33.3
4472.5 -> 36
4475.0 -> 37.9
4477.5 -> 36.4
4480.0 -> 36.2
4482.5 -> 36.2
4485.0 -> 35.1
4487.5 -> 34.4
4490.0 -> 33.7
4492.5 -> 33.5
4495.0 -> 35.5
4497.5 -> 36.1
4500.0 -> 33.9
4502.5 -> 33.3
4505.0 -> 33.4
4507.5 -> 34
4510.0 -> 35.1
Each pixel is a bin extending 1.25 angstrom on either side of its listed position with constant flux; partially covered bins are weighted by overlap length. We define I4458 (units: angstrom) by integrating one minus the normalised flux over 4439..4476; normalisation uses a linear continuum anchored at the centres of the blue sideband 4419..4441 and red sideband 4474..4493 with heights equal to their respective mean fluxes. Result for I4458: 2.1 angstrom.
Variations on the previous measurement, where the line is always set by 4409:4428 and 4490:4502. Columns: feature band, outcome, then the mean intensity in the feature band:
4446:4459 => 0.6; 31.4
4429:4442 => 0.8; 30.4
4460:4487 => -0.1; 33.9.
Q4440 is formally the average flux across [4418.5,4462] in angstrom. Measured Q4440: 30.8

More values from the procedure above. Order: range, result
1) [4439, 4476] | 31.5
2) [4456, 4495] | 33.4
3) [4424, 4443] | 30.7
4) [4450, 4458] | 32.2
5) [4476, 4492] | 35.3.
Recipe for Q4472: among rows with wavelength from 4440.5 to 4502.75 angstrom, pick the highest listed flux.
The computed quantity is 37.9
